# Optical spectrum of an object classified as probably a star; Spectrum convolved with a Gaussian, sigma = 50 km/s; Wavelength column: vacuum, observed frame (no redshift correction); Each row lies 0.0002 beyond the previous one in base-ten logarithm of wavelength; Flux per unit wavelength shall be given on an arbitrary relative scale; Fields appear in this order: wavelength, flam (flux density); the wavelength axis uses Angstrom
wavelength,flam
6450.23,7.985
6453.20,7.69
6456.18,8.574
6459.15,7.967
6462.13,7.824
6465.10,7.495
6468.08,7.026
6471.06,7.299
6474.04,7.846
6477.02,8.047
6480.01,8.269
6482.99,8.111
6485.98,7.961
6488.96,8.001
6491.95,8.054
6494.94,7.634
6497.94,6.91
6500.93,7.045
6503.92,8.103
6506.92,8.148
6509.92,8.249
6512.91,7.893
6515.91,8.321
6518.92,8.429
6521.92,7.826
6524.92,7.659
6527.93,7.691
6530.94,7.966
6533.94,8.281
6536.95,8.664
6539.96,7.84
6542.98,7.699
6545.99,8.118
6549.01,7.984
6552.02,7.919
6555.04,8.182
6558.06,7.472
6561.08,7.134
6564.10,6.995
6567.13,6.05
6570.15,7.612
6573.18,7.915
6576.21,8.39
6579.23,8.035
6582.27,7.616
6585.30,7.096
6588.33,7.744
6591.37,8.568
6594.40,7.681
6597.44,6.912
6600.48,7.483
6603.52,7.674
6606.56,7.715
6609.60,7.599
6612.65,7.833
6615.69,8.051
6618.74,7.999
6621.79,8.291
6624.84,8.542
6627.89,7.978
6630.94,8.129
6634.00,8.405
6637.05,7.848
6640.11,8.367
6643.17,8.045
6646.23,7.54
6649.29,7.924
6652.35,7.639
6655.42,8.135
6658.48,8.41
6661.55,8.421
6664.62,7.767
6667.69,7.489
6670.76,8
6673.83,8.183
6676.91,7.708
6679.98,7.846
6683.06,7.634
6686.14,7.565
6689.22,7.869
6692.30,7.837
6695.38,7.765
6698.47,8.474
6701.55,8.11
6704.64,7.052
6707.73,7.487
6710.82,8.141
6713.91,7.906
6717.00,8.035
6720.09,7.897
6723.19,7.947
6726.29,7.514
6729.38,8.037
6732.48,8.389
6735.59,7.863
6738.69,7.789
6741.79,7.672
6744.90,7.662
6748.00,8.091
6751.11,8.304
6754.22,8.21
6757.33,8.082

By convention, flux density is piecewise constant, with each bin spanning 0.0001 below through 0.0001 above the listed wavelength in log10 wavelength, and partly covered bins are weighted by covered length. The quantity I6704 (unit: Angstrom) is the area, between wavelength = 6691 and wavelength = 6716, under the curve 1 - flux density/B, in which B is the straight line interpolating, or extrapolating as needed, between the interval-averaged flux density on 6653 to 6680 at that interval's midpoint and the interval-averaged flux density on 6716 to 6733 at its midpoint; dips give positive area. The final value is 0.3 Angstrom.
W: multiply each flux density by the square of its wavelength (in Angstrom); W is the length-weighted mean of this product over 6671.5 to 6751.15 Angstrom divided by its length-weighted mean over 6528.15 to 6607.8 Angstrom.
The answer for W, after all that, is 1.06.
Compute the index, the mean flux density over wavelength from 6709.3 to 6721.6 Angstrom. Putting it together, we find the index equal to 8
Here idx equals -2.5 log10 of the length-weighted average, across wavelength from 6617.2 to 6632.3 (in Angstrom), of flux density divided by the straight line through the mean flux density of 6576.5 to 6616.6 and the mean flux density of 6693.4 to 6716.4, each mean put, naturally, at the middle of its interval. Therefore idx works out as -0.060 mag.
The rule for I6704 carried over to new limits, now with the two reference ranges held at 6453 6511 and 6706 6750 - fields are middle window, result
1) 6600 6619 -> 0.2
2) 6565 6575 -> 0.8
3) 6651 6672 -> -0.3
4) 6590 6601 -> 0.3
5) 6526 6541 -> -0.5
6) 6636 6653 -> -0.1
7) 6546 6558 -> -0.2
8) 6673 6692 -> 0.2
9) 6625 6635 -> -0.4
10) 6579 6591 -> 0.3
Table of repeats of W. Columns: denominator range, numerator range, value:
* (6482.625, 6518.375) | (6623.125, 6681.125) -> 1.07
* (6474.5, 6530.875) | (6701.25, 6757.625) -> 1.07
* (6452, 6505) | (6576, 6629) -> 1.05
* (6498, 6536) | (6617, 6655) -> 1.05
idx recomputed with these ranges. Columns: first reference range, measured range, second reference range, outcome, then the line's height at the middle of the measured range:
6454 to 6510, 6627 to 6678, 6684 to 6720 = -0.02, 7.83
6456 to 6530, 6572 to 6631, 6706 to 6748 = 0.00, 7.86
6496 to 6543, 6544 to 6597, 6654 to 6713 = 0.03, 7.91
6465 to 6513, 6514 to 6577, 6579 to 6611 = -0.02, 7.7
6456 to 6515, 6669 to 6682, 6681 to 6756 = -0.01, 7.87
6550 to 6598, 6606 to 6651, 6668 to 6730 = -0.04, 7.71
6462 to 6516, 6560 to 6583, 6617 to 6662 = 0.07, 7.96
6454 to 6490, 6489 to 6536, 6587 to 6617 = -0.01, 7.82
